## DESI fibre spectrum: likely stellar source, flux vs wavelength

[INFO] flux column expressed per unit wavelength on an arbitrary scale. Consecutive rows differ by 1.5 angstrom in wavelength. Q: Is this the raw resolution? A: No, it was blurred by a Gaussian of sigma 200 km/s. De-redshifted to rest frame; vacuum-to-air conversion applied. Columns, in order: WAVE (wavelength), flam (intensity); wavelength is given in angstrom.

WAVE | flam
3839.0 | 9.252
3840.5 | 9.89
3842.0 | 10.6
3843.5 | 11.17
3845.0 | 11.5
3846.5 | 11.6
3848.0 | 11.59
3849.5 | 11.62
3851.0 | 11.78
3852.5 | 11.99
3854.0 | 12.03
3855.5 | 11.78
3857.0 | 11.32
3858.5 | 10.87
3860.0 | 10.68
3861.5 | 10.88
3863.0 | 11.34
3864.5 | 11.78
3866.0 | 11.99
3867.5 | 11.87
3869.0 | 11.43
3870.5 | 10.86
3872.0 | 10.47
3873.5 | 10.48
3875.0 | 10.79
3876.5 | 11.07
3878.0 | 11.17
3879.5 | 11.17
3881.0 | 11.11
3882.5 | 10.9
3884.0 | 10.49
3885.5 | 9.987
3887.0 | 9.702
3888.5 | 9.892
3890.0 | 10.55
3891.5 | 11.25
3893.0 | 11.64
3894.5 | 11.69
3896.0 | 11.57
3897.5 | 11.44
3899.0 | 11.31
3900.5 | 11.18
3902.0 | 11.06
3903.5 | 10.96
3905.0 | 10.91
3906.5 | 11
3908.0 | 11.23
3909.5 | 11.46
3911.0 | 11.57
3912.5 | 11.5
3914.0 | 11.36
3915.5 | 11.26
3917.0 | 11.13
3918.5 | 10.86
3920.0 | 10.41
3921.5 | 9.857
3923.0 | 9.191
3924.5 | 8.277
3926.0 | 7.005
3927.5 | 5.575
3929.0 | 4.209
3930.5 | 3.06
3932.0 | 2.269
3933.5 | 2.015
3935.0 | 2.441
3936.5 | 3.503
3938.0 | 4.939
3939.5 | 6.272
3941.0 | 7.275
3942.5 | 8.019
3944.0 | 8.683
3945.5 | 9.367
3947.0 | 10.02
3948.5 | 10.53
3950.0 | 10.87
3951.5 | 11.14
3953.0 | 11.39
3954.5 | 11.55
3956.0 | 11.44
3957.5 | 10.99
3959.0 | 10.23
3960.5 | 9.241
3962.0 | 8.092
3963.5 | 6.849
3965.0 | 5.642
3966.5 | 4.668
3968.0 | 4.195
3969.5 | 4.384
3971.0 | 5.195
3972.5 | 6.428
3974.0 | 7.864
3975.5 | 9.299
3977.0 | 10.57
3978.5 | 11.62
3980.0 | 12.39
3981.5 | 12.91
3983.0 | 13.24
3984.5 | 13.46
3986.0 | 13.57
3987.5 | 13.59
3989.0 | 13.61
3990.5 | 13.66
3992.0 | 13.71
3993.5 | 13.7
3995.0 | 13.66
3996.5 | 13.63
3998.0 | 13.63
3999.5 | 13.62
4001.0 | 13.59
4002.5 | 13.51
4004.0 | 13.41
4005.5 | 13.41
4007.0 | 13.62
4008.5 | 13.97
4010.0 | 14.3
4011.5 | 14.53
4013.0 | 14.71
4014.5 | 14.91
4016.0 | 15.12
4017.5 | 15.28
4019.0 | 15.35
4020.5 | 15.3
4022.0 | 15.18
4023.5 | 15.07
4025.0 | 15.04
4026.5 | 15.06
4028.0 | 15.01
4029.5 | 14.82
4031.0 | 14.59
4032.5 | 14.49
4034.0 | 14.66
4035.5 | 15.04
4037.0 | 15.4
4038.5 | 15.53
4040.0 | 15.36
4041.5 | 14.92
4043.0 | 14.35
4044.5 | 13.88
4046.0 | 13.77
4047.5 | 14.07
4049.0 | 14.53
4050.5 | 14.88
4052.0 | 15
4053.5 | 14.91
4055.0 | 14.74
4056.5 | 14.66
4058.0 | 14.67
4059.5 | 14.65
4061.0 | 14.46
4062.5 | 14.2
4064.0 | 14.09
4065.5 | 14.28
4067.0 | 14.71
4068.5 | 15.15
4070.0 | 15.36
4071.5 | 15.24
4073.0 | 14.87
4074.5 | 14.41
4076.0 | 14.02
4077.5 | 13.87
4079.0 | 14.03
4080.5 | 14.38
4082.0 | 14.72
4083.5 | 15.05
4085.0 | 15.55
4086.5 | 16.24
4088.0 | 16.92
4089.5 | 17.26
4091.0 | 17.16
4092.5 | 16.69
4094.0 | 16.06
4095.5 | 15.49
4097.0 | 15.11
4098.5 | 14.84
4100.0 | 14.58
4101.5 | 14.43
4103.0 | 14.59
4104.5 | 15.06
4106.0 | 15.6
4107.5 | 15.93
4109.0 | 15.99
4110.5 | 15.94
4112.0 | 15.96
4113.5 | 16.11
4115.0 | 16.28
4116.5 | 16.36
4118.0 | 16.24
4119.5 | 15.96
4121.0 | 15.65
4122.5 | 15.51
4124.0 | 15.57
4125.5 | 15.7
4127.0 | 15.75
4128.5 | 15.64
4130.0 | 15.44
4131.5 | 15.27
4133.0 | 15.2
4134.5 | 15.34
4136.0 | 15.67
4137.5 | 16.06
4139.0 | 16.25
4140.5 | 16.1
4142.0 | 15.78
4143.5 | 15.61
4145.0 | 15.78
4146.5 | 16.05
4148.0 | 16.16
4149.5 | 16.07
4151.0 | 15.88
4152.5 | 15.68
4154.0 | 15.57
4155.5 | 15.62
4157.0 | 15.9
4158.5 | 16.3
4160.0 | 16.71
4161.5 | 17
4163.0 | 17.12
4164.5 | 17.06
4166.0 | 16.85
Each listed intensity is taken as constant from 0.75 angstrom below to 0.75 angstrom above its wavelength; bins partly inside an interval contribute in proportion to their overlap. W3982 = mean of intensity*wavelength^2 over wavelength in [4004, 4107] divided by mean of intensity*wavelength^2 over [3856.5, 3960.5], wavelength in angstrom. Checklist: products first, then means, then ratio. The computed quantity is 1.64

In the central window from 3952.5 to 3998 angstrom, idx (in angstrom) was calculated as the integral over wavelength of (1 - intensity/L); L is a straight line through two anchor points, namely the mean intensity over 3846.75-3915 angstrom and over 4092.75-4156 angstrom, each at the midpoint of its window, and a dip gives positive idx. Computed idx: 8.96 angstrom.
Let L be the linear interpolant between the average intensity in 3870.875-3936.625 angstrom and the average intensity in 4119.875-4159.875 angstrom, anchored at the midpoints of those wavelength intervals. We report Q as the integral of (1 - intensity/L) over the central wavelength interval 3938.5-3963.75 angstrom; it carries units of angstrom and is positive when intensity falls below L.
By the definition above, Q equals 3.1 angstrom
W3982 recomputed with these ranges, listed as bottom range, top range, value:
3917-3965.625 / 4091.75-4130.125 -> 2.15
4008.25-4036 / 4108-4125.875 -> 1.12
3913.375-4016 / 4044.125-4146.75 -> 1.63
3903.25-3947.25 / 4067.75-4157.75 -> 2.11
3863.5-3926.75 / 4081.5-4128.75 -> 1.62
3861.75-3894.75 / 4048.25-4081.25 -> 1.46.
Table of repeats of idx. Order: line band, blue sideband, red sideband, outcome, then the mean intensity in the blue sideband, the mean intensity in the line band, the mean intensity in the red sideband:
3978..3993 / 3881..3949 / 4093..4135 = -2.39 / 9.1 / 13.2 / 15.6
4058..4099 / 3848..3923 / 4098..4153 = -0.96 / 11.1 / 15.1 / 15.7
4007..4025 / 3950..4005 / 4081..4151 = -3.88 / 10.8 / 14.8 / 15.8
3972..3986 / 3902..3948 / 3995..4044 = 0.96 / 8.25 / 11.1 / 14.6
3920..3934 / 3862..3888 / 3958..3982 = 5.05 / 11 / 6.04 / 8.08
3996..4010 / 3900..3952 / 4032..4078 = -1.65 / 8.56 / 13.6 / 14.7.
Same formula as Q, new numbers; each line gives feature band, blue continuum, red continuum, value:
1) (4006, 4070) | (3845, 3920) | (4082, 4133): -1.84 angstrom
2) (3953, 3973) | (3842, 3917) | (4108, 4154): 7.76 angstrom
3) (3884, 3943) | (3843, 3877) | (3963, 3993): 9.74 angstrom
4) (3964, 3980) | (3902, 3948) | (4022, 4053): 5.53 angstrom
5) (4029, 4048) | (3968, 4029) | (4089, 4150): -1.16 angstrom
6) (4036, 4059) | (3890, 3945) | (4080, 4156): -2.45 angstrom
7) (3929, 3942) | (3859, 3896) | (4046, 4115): 8.67 angstrom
